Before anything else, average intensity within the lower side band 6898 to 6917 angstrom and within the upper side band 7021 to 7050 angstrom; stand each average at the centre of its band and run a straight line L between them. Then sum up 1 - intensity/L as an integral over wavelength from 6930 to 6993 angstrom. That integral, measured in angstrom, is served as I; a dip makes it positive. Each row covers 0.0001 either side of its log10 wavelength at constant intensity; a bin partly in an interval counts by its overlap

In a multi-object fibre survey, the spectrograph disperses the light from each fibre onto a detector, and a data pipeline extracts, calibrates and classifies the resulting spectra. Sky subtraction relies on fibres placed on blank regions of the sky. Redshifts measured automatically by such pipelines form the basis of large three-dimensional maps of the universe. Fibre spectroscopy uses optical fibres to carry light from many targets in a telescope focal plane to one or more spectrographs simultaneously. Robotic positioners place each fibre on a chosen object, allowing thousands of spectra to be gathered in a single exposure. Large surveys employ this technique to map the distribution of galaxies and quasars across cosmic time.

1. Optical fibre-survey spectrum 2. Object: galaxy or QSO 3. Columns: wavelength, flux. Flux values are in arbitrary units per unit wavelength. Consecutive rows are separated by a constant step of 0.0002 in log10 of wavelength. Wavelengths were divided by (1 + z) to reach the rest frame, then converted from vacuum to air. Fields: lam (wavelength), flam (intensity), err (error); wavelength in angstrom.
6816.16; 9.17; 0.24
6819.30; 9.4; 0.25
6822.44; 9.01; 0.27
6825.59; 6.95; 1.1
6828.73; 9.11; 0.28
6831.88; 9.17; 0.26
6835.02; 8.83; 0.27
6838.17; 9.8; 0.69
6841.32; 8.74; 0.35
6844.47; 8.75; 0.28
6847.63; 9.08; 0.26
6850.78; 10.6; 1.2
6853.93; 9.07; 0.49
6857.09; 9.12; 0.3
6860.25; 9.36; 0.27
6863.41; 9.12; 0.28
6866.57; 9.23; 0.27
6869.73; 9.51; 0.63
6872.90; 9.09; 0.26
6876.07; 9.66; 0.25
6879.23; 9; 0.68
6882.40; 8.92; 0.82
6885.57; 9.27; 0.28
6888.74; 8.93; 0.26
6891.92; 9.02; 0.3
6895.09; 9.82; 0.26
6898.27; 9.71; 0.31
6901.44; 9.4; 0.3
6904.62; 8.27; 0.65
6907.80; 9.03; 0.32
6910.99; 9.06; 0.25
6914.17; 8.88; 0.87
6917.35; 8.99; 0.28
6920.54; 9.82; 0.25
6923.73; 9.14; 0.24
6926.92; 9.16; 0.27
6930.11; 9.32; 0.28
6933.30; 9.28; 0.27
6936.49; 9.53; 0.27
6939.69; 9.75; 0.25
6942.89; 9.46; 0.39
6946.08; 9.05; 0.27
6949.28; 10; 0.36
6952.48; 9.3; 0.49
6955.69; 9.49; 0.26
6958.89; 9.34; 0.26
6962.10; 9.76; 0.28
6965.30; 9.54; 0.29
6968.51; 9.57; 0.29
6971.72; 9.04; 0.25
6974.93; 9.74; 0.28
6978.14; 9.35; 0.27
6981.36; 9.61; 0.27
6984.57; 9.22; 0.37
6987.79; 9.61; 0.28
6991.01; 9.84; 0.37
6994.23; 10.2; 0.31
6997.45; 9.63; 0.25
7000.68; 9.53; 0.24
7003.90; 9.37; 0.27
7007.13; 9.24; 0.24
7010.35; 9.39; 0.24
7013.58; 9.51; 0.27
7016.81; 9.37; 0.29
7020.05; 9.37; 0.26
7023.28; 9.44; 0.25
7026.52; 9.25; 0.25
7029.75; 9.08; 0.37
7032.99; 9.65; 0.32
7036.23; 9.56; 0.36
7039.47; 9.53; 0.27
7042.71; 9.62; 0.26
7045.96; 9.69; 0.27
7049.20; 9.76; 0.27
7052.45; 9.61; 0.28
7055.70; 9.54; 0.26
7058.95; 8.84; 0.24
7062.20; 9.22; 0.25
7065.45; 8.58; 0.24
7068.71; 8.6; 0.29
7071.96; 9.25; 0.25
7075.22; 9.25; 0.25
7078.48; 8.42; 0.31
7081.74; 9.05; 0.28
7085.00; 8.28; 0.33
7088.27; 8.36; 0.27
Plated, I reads -1.9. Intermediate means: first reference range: 9.01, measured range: 9.5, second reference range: 9.5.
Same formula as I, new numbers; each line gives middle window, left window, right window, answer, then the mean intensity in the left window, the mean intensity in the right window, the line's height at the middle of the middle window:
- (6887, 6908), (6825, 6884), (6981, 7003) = 0.3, 9.15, 9.66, 9.31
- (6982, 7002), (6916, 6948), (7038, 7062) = -0.5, 9.36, 9.49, 9.43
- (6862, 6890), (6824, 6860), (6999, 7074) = -0.3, 9.03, 9.35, 9.09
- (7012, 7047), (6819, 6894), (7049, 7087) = -1.7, 9.11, 9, 9.02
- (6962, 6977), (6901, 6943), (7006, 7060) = -0.3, 9.21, 9.45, 9.31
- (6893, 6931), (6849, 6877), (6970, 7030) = 0.9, 9.41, 9.47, 9.43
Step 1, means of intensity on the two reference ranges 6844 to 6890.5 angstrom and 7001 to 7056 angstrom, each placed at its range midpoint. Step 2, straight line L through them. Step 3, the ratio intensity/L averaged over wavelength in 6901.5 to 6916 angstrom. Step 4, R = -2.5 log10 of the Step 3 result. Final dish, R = 0.05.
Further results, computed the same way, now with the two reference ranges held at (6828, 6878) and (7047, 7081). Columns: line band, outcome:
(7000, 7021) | -0.03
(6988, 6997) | -0.08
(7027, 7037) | -0.03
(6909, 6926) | 0.01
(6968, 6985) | -0.03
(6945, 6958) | -0.03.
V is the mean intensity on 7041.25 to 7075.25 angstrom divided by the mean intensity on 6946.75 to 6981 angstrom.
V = 0.98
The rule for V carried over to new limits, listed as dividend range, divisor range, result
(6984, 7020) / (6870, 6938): 1.04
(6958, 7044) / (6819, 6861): 1.05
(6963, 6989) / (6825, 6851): 1.05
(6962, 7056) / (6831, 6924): 1.03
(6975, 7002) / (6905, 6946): 1.04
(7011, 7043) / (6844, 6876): 1.01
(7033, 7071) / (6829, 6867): 1.01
